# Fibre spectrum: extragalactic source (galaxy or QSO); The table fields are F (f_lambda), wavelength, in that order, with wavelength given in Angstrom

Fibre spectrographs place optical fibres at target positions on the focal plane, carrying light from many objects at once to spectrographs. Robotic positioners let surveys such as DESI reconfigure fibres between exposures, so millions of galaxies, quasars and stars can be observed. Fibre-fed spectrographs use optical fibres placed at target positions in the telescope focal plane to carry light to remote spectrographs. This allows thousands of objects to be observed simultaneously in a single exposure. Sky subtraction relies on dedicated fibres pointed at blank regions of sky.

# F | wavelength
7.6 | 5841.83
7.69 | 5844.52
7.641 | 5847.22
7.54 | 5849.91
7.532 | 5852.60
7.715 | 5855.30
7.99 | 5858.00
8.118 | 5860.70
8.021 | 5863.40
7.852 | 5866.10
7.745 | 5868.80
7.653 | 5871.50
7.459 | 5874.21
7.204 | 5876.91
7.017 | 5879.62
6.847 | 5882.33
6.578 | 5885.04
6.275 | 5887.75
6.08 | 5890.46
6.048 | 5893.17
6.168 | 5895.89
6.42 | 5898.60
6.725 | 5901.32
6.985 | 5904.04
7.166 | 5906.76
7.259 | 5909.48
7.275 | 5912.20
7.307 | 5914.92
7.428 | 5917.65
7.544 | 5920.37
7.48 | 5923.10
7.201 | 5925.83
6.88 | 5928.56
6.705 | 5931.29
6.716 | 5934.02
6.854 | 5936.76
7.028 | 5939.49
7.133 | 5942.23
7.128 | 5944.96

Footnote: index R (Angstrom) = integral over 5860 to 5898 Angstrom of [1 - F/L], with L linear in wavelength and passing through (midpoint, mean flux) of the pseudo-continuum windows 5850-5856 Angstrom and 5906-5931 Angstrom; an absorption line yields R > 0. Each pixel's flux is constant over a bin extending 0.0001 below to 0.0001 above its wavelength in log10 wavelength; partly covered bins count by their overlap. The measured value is 2.2 Angstrom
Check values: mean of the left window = 7.6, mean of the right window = 7.26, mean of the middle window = 7.05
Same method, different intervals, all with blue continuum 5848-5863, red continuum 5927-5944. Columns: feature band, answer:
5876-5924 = 2.7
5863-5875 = -0.2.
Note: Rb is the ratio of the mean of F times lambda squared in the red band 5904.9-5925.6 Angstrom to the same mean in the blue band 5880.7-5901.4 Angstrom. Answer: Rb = 1.2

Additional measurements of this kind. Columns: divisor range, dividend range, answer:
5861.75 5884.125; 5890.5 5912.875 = 0.91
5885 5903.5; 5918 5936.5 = 1.13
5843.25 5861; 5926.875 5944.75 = 0.92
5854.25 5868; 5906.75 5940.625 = 0.92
